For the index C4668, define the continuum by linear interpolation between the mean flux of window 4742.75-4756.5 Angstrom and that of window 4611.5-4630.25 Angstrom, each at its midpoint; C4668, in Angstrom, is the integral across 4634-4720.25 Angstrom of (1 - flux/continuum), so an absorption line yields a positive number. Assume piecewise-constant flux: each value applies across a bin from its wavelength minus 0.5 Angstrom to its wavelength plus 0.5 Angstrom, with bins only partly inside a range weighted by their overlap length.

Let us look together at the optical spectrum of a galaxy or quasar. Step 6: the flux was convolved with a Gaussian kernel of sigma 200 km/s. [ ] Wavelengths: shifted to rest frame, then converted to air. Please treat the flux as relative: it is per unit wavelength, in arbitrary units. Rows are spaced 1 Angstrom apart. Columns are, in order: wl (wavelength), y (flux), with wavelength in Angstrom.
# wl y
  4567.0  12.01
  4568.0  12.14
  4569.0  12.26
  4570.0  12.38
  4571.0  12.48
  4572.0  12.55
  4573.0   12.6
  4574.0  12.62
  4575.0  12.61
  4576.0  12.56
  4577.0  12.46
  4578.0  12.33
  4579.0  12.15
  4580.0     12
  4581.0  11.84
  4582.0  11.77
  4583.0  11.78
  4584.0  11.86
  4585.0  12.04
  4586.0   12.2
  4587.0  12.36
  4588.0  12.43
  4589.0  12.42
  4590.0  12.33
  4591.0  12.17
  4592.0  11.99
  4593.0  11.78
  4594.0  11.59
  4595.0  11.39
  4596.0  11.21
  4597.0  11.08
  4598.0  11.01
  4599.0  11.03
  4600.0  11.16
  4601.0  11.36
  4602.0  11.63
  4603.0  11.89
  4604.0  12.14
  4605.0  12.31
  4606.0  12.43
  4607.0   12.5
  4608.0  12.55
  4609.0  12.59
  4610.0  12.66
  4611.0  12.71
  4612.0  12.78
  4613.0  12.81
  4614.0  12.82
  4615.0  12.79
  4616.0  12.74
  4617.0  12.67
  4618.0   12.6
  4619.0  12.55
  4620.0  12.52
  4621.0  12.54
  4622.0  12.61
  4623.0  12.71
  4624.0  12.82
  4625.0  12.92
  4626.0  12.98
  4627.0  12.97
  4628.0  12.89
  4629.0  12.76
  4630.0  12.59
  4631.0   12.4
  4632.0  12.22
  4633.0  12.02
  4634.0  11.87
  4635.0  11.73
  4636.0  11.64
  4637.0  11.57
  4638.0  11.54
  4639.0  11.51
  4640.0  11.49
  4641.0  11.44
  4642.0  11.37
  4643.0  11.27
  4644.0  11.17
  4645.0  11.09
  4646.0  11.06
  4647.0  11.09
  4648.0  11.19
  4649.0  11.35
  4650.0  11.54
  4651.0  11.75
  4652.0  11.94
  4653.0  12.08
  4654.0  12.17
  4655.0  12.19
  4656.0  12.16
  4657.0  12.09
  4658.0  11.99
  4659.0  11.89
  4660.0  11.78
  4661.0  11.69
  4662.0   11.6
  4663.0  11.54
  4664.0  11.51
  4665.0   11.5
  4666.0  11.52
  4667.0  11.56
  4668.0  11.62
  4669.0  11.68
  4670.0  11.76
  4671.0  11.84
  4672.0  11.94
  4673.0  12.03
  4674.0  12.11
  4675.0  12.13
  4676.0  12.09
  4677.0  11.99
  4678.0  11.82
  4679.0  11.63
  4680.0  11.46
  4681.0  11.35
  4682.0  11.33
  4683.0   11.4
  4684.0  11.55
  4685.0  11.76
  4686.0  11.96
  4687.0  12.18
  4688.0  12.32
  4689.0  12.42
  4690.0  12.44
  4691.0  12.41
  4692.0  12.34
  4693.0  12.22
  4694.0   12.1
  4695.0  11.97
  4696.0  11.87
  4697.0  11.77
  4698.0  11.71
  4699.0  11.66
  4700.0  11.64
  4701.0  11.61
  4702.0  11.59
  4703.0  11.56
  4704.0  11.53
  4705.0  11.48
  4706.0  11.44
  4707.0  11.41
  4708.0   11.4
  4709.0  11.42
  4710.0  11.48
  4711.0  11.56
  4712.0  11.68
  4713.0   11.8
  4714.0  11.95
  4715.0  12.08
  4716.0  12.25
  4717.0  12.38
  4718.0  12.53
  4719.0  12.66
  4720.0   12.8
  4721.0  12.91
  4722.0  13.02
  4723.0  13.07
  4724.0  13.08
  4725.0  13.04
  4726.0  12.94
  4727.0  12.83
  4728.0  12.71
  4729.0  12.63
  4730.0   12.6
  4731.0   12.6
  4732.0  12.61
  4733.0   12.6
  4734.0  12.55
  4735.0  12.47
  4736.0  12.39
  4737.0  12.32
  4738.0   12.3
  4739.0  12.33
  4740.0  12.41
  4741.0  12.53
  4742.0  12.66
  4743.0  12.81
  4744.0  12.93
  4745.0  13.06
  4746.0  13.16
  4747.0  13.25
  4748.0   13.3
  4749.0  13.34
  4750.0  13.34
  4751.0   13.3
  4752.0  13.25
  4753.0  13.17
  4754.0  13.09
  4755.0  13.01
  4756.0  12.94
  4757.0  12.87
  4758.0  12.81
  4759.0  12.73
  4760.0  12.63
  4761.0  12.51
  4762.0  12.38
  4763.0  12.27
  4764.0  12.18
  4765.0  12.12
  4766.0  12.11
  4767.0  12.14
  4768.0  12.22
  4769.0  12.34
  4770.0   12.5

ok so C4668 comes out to 7.69 Angstrom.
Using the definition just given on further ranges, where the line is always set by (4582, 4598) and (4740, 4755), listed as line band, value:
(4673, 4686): 0.8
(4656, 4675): 1.0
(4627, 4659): 1.2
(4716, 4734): 0.2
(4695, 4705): 0.8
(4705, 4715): 0.9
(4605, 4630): -1.3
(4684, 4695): 0.4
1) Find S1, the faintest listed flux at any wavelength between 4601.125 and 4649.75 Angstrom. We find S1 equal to 11.06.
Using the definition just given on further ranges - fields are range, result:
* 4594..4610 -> 11.01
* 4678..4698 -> 11.33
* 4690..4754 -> 11.4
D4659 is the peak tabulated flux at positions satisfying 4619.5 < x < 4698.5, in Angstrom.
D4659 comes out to 12.98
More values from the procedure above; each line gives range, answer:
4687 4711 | 12.44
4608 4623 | 12.82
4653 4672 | 12.19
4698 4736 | 13.08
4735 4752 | 13.34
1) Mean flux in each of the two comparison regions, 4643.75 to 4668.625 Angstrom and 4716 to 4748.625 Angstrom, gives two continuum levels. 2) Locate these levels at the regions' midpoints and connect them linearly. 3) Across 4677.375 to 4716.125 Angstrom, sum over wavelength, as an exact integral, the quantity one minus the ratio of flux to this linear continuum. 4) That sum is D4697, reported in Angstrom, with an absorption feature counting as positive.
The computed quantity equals 1.4 Angstrom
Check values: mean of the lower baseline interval 11.6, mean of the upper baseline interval 12.7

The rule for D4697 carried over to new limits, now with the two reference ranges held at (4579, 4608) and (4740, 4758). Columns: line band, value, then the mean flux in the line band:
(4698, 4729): 1.58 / 12.1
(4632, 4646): 0.78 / 11.5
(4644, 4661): 0.85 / 11.7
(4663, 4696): 1.70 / 11.9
